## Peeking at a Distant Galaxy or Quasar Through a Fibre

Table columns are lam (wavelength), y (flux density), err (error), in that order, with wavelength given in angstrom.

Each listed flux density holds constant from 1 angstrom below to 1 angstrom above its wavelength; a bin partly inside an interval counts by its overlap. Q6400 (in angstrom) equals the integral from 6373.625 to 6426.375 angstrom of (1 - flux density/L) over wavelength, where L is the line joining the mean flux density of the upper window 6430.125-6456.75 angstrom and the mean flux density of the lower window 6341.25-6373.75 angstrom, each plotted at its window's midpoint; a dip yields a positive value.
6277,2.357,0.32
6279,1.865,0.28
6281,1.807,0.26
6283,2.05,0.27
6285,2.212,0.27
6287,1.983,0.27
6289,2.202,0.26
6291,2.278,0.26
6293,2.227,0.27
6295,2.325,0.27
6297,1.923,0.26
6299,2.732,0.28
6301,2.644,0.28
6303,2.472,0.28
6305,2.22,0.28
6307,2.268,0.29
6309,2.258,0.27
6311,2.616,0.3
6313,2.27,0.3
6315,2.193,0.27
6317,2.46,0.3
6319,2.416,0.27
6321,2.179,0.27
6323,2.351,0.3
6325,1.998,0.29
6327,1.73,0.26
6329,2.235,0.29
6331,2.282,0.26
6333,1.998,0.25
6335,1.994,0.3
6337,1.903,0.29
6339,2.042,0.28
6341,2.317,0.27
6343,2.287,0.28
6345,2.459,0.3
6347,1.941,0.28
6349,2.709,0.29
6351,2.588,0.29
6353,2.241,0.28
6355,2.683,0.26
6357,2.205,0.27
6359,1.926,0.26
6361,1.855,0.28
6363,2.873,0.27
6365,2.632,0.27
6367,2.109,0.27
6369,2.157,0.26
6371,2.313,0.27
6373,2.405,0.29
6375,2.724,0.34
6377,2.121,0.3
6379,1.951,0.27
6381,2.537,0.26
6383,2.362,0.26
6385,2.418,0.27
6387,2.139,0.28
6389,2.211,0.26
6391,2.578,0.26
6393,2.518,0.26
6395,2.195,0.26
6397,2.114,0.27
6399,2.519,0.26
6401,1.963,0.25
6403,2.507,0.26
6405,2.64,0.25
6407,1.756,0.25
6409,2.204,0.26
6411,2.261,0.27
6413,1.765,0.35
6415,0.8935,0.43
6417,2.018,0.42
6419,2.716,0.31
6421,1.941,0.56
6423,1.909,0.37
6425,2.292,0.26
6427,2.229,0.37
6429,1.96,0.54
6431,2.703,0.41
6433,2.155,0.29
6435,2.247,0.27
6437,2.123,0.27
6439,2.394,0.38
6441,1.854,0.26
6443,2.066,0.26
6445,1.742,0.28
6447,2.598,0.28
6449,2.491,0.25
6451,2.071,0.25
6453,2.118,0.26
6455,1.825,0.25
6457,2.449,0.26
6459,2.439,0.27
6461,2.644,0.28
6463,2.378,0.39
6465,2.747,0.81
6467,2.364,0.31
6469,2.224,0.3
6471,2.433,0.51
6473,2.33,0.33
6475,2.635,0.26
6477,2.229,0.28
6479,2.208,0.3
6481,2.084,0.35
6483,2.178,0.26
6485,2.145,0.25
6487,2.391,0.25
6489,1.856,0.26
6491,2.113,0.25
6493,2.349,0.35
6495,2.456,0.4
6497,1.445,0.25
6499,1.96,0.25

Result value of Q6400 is 1.4 angstrom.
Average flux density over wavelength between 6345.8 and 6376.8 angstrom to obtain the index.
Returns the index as 2.35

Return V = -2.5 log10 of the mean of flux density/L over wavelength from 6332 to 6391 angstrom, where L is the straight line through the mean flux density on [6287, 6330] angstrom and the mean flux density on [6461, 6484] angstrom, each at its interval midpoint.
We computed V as 0.01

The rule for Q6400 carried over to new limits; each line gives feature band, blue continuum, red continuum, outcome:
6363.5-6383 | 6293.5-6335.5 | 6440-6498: -0.8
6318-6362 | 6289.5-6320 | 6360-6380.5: 2.6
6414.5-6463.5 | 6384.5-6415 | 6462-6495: 1.5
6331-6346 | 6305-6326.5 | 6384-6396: 1.0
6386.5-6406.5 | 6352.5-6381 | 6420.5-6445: -0.8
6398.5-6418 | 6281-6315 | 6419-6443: 1.4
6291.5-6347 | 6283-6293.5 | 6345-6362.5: -0.5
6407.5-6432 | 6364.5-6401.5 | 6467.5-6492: 2.3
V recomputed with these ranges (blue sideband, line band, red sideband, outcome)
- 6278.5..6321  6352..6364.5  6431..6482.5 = -0.02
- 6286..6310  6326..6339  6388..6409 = 0.14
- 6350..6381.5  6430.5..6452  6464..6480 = 0.08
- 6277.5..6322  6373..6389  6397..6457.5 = -0.07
